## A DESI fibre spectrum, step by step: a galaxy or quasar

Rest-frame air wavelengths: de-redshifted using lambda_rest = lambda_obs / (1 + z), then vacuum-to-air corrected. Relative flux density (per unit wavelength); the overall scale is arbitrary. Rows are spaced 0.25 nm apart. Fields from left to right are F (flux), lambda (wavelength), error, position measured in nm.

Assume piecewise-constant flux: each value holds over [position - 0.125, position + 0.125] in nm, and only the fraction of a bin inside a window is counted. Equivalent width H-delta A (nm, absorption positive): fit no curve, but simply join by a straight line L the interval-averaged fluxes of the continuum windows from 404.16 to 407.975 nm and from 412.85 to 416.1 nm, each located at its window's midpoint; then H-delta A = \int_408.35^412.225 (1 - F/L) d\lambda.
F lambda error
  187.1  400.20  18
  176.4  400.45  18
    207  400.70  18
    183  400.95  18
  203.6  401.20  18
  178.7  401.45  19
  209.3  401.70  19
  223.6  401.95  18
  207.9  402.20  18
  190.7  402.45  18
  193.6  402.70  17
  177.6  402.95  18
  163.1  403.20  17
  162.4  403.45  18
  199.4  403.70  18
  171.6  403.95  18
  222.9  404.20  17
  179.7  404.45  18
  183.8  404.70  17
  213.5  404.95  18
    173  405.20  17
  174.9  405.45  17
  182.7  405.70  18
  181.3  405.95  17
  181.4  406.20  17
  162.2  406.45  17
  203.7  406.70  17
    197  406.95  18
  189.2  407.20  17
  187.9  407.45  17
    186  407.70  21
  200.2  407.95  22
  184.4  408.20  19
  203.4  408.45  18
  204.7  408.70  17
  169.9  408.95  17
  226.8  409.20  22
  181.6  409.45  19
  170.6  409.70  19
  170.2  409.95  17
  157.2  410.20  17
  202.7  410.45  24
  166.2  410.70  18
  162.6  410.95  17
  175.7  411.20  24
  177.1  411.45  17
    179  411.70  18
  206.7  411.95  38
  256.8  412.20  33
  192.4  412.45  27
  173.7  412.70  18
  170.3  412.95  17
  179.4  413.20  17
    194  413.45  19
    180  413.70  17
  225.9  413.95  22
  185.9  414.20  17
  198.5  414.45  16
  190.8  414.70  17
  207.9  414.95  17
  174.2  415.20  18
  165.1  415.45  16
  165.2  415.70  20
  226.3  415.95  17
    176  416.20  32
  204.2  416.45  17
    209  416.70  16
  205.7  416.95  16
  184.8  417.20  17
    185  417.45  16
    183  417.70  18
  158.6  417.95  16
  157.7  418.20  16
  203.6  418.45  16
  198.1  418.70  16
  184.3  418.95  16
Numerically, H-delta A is 0.05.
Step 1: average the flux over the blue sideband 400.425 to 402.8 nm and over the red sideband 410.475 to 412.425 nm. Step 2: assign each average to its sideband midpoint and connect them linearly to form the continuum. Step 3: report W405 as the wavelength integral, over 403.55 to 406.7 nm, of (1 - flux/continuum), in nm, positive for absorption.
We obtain 0.15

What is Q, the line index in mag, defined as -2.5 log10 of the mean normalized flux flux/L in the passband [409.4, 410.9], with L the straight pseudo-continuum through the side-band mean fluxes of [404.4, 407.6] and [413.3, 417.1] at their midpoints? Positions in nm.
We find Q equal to 0.09 mag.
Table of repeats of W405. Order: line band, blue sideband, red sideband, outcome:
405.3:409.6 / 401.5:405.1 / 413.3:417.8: 0.07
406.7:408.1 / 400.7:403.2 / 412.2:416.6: 0.00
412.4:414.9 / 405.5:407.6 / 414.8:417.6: 0.00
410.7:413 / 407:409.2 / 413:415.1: 0.07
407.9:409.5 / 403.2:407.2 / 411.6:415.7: -0.07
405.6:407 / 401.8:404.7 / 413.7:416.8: 0.05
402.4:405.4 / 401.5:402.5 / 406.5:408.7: 0.25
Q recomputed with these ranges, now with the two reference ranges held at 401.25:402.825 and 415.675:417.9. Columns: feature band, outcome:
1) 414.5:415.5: 0.04 mag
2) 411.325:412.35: -0.05 mag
